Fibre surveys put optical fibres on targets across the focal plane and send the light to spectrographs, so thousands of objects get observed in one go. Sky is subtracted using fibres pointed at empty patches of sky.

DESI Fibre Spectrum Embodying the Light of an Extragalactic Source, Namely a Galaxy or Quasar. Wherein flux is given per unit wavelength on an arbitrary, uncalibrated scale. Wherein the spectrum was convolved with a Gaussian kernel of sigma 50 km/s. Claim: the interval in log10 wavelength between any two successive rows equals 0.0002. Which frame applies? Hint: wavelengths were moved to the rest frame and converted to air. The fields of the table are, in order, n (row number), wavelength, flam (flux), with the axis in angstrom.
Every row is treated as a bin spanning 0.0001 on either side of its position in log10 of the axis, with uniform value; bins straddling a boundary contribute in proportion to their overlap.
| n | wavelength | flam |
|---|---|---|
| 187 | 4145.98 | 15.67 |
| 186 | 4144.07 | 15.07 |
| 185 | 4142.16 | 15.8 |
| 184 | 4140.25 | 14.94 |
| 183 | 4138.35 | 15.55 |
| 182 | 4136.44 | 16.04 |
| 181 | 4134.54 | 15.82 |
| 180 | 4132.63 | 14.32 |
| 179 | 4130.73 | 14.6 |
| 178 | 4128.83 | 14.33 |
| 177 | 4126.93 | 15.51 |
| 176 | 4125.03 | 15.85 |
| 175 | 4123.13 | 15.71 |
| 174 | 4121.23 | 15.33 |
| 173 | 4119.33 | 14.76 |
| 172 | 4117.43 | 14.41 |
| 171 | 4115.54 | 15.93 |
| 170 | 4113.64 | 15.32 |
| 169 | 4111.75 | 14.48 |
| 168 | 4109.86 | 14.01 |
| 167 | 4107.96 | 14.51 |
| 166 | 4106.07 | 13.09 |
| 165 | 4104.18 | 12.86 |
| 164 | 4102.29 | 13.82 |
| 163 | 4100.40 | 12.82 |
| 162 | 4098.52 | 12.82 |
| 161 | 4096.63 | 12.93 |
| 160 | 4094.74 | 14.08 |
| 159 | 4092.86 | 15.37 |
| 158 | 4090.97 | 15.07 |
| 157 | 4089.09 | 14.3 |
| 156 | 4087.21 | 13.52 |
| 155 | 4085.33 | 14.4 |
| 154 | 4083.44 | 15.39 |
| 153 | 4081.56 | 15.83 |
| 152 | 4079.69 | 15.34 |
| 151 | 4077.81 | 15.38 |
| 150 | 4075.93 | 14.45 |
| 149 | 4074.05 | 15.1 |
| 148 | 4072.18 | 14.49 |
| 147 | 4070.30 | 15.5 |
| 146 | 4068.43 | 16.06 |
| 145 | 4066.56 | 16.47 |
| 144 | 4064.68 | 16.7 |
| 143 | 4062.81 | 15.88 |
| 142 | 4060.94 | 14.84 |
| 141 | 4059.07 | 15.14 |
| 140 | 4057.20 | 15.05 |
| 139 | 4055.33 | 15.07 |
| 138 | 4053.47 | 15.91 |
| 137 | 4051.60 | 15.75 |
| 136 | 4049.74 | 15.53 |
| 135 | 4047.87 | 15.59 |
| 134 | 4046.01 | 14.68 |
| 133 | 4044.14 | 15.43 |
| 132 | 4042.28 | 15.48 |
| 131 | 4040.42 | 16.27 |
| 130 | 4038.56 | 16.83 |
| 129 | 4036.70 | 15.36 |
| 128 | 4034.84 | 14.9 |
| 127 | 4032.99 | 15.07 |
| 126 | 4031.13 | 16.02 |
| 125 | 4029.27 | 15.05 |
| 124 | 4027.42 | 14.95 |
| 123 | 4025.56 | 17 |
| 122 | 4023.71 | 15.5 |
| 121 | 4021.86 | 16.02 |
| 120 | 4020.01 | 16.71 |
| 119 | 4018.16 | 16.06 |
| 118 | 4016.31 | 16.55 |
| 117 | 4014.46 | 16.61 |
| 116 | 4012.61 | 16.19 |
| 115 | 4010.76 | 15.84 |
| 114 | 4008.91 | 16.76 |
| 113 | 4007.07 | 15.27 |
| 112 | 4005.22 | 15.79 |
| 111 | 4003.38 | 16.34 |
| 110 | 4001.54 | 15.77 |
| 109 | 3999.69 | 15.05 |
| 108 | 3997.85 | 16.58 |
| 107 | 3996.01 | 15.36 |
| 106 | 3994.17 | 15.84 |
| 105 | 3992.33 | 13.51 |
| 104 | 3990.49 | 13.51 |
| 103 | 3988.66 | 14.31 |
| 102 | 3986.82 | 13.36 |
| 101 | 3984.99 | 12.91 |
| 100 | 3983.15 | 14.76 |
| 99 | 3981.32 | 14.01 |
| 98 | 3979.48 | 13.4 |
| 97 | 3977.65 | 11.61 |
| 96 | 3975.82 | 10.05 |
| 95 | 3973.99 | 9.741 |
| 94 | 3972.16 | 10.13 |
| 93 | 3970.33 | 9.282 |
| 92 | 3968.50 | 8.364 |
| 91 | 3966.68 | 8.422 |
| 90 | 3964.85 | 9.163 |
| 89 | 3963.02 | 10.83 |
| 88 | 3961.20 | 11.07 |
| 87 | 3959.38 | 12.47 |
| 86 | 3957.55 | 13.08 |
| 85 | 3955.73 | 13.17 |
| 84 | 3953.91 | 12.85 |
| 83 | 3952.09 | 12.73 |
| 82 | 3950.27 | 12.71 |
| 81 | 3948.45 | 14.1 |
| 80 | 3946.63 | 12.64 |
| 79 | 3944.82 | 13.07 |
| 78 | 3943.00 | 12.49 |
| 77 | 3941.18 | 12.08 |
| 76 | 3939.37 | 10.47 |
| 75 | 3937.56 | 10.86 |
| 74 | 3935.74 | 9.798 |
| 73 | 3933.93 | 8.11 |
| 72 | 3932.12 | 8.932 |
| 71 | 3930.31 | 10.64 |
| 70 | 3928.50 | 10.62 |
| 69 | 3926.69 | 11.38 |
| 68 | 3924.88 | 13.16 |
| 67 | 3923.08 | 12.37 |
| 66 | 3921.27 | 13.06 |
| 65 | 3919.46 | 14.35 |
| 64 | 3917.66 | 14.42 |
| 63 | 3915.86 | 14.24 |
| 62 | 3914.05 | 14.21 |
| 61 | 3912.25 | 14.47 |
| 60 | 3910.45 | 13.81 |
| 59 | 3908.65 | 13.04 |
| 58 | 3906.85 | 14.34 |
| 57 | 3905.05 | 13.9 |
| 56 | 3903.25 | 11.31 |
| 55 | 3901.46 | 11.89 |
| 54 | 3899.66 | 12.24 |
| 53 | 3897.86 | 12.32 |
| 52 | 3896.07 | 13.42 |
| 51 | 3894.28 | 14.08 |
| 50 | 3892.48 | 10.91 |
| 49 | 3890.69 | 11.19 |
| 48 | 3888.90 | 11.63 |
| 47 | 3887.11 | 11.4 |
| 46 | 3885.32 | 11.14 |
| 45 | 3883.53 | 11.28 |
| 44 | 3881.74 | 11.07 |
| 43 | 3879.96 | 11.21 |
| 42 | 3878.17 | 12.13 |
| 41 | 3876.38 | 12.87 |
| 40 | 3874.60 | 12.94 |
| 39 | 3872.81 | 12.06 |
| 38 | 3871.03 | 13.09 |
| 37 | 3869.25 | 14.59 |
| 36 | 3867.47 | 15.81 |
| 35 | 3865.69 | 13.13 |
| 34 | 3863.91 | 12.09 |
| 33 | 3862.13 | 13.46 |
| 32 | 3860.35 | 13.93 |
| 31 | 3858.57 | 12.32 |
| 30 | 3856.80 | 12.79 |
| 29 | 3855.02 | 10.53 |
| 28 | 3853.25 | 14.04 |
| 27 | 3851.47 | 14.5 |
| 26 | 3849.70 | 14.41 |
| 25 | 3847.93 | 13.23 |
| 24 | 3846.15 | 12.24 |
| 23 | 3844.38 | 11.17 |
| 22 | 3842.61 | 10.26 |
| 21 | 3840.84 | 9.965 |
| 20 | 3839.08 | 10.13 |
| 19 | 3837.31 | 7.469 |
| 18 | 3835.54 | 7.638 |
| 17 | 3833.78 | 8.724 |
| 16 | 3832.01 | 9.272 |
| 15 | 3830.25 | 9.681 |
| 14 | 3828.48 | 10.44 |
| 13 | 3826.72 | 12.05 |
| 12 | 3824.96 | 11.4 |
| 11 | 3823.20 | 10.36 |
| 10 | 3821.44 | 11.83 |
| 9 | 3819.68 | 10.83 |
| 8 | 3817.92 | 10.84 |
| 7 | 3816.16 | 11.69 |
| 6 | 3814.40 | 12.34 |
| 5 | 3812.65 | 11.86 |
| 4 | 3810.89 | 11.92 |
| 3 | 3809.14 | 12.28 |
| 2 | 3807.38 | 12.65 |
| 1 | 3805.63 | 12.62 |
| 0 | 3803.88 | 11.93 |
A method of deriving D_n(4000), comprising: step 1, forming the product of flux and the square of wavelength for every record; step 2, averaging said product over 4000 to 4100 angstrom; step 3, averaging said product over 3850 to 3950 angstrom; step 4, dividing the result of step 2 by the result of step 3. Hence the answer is 1.3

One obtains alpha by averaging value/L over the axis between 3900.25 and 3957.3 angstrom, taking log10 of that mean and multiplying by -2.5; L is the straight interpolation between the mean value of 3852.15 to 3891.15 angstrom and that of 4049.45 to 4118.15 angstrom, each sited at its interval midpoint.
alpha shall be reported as 0.06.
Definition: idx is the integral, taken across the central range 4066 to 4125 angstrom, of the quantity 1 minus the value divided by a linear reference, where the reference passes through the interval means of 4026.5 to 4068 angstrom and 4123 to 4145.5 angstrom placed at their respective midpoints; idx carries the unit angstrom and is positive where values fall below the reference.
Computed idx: 2.9 angstrom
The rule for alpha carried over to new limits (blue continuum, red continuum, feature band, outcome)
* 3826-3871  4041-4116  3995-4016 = -0.152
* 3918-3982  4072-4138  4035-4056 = -0.164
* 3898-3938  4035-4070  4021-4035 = -0.040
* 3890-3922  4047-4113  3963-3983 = 0.287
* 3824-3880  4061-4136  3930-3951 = 0.143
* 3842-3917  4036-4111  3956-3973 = 0.297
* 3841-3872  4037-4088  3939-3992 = 0.188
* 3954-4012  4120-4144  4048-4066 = -0.099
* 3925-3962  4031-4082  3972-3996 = 0.003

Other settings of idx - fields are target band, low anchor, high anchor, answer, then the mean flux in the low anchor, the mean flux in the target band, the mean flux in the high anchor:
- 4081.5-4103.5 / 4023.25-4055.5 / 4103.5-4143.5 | 1.5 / 15.6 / 14.1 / 14.9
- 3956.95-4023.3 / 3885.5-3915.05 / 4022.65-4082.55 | 3.5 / 12.7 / 13.7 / 15.5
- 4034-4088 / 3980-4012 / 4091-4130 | -2.7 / 15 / 15.4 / 14.4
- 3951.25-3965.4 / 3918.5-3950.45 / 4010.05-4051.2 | 0.8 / 11.7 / 12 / 15.8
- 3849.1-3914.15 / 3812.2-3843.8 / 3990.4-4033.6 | -4.7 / 10.4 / 12.8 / 15.8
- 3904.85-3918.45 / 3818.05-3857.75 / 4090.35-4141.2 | -2.3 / 11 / 14.1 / 14.6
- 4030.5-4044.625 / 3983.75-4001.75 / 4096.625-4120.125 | -1.3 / 14.6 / 15.7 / 14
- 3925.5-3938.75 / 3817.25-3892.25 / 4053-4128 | 2.7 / 11.7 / 10.1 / 14.8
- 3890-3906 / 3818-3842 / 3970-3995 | -1.7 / 10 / 12.4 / 12.7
